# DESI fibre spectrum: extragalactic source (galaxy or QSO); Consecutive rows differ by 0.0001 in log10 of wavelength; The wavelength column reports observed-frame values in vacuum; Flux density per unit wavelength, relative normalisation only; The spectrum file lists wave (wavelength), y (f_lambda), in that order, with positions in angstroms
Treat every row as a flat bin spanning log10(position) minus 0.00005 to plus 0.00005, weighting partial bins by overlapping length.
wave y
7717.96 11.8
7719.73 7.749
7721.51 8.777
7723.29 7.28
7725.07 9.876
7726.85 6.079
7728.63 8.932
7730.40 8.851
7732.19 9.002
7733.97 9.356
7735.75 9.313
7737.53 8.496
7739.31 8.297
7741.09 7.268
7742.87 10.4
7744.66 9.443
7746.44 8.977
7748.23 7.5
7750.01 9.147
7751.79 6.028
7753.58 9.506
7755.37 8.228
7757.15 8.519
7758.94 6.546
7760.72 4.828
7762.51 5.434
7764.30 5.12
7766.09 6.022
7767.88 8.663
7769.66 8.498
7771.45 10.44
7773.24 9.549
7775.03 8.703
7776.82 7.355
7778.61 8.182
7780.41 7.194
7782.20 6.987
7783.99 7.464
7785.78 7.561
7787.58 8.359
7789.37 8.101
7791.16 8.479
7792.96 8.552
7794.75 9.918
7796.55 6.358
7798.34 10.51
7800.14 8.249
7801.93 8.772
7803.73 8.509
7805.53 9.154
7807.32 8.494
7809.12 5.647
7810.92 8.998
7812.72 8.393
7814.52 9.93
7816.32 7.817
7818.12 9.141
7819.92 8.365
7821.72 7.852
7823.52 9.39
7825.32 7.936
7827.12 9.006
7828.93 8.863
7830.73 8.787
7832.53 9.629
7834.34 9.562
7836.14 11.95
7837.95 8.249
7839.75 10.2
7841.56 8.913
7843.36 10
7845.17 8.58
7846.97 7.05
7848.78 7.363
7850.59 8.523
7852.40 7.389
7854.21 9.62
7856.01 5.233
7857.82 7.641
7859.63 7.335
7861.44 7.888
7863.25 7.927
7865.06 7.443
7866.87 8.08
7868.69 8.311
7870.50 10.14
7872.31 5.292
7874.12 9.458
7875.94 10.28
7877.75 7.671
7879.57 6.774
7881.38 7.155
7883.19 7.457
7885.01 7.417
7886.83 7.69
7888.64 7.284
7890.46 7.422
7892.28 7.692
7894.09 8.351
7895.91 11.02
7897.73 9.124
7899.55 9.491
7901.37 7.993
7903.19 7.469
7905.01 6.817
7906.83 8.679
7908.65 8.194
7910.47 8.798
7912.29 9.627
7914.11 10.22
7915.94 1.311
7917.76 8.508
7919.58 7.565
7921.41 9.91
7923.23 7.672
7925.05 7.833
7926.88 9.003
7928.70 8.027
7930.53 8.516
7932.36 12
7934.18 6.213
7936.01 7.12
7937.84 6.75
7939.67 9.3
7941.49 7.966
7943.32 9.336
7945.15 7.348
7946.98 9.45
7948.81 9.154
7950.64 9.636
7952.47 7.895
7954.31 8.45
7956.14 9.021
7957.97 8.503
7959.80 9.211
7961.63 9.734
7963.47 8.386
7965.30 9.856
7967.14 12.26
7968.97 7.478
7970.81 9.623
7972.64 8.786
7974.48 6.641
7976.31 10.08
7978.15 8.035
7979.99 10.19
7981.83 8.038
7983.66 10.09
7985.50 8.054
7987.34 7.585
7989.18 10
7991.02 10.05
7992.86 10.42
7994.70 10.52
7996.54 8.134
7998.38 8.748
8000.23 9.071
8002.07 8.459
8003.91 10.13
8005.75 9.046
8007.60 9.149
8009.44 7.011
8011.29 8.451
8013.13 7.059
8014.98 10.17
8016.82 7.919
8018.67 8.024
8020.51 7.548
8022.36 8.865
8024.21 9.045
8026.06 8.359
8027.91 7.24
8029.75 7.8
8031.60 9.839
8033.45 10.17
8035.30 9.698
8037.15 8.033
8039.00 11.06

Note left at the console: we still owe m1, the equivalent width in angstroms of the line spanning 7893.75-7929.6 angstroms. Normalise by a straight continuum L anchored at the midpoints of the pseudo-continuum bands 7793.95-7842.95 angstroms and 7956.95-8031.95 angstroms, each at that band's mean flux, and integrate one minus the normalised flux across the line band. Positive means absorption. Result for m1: 2.33 angstroms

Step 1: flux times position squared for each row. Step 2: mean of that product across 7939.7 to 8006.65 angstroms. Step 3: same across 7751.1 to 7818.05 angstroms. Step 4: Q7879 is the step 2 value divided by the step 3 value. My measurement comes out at 1.19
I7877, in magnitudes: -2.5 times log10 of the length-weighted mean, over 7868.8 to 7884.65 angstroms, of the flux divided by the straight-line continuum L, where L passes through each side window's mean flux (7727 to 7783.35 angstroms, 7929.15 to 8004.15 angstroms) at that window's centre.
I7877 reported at 0.07 mag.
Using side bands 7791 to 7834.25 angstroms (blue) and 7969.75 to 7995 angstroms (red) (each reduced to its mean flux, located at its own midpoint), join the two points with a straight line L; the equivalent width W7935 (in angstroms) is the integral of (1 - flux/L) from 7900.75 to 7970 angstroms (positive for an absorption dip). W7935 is 4.0 angstroms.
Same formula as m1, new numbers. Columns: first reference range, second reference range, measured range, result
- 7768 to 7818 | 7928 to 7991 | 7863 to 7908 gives 2.7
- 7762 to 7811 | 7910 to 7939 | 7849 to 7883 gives 0.8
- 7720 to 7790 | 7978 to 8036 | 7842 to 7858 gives 0.7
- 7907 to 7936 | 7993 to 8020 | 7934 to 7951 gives 0.1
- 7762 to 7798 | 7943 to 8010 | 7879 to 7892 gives 1.8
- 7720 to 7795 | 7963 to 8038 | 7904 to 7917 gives 1.4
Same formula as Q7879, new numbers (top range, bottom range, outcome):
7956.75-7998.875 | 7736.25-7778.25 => 1.21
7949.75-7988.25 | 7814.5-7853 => 1.05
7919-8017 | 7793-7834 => 1.06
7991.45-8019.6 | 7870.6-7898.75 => 1.13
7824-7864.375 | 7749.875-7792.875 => 1.13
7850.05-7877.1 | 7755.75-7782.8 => 1.10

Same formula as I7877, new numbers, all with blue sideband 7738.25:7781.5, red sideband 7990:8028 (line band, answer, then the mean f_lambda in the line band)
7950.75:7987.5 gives -0.04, 8.94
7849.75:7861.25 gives 0.08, 7.64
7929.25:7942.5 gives 0.03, 8.27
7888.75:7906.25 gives 0.01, 8.33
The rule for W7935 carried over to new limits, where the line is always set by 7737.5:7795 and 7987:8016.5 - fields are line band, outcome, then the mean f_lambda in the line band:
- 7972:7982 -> 0.3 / 8.66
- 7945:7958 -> 0.0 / 8.77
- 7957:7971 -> -0.8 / 9.37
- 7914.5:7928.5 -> 1.8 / 7.54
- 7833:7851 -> -1.7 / 9.06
